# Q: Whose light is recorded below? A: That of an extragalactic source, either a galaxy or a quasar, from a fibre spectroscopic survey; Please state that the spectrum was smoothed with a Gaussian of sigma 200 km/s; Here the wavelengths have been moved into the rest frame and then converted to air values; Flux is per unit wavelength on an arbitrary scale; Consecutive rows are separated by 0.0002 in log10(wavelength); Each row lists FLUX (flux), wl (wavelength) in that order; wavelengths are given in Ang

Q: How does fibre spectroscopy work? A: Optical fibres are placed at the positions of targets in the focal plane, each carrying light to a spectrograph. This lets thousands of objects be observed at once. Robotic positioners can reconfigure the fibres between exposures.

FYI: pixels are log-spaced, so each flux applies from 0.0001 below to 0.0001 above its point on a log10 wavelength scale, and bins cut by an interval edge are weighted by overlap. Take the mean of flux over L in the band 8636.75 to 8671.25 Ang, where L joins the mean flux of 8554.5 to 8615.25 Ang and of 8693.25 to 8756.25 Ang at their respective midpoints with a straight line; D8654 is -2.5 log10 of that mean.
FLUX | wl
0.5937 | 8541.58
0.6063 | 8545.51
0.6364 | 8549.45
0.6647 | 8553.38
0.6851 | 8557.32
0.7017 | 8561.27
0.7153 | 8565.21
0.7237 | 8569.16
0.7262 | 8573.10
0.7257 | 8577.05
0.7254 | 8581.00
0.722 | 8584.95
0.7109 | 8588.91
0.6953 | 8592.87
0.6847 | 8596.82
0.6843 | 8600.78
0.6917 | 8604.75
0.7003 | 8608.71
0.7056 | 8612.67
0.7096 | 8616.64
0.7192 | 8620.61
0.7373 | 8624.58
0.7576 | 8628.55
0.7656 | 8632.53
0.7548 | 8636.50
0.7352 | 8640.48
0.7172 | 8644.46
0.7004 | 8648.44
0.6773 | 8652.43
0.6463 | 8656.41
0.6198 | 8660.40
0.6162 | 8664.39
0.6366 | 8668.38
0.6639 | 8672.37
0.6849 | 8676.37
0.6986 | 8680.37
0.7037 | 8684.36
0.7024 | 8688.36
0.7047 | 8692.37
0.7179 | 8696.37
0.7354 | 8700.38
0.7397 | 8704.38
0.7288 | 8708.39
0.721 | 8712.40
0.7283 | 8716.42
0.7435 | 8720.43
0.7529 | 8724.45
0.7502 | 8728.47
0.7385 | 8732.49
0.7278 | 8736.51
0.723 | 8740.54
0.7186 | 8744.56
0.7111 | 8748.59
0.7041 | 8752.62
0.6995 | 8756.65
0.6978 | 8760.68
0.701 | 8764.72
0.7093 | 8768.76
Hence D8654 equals 0.07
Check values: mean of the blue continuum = 0.706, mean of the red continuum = 0.728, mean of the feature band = 0.673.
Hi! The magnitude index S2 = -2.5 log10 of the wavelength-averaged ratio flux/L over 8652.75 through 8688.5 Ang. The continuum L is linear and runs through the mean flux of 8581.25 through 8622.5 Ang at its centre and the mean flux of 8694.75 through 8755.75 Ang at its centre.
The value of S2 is 0.087 mag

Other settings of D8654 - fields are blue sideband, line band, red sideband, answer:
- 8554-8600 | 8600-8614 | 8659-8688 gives -0.002 mag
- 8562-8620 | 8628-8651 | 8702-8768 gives -0.033 mag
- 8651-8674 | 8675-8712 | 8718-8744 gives -0.044 mag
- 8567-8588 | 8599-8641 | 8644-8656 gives -0.031 mag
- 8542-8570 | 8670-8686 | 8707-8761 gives 0.034 mag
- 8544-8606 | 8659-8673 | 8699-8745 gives 0.141 mag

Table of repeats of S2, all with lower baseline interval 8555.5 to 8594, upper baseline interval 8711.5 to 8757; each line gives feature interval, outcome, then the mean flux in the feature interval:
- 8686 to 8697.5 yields 0.03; 0.707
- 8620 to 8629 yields -0.03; 0.738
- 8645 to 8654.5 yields 0.04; 0.693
